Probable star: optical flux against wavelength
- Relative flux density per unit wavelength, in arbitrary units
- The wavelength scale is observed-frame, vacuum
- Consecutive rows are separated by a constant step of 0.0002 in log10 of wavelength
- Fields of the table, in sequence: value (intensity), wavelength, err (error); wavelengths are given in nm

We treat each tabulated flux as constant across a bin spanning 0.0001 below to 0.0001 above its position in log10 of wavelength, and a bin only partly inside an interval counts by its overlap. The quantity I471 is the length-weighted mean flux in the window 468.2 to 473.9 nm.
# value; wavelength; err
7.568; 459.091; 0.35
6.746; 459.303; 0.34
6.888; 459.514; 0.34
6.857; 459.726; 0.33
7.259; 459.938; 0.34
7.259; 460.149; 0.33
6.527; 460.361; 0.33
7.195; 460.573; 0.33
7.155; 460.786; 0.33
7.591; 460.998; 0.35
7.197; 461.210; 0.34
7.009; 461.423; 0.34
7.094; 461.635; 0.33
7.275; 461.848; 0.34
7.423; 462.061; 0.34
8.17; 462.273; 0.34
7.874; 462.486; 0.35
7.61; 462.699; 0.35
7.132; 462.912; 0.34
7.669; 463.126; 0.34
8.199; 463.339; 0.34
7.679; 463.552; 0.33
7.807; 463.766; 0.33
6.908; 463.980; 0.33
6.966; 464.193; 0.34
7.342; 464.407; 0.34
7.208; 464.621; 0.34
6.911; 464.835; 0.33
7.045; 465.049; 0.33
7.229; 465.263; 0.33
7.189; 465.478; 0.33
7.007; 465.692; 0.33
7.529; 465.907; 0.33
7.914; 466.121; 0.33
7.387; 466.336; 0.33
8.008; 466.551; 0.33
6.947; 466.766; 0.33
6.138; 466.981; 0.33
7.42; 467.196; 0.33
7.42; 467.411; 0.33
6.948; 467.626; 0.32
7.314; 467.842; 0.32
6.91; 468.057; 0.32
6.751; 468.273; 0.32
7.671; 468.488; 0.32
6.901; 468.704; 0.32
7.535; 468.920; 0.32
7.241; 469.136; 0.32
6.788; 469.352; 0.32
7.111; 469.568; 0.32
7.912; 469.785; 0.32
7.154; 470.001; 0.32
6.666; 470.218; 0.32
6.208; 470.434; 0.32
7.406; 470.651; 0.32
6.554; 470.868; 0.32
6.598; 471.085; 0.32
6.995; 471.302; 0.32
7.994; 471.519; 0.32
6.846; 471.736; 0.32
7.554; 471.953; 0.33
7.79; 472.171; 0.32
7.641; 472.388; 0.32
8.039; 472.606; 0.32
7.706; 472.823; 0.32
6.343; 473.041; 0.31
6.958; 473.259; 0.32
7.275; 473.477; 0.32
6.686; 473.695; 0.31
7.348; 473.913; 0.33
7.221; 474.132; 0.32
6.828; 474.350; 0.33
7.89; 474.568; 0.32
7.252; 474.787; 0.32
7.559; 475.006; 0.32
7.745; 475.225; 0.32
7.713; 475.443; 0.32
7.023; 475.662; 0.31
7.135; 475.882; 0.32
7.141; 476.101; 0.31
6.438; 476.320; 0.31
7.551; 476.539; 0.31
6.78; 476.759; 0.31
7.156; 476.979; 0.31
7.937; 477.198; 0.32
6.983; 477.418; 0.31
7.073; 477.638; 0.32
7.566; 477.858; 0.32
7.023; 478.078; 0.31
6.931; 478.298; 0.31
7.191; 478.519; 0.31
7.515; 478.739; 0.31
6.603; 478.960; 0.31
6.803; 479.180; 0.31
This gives 7.17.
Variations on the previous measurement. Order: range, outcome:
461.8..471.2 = 7.25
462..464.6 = 7.56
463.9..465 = 7.07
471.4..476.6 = 7.32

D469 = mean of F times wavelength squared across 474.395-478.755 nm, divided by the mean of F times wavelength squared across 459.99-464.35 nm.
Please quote 1.0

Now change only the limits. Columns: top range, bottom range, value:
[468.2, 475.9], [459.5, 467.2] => 1.03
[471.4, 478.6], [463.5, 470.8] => 1.05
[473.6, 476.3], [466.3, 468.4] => 1.05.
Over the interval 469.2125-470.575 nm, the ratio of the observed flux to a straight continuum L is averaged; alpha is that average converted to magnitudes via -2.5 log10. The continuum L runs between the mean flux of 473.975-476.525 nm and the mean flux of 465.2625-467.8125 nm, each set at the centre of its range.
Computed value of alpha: 0.04 mag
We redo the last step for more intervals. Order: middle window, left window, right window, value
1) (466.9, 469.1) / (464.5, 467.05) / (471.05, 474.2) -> 0.02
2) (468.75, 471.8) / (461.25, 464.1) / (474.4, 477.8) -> 0.05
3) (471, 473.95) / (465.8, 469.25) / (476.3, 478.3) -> -0.01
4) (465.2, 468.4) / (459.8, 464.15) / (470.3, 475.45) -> 0.02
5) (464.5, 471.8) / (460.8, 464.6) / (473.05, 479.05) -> 0.03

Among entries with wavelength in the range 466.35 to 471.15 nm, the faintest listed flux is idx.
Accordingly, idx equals 6.138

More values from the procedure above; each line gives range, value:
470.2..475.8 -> 6.208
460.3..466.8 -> 6.527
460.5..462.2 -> 7.009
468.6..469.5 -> 6.788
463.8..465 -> 6.908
